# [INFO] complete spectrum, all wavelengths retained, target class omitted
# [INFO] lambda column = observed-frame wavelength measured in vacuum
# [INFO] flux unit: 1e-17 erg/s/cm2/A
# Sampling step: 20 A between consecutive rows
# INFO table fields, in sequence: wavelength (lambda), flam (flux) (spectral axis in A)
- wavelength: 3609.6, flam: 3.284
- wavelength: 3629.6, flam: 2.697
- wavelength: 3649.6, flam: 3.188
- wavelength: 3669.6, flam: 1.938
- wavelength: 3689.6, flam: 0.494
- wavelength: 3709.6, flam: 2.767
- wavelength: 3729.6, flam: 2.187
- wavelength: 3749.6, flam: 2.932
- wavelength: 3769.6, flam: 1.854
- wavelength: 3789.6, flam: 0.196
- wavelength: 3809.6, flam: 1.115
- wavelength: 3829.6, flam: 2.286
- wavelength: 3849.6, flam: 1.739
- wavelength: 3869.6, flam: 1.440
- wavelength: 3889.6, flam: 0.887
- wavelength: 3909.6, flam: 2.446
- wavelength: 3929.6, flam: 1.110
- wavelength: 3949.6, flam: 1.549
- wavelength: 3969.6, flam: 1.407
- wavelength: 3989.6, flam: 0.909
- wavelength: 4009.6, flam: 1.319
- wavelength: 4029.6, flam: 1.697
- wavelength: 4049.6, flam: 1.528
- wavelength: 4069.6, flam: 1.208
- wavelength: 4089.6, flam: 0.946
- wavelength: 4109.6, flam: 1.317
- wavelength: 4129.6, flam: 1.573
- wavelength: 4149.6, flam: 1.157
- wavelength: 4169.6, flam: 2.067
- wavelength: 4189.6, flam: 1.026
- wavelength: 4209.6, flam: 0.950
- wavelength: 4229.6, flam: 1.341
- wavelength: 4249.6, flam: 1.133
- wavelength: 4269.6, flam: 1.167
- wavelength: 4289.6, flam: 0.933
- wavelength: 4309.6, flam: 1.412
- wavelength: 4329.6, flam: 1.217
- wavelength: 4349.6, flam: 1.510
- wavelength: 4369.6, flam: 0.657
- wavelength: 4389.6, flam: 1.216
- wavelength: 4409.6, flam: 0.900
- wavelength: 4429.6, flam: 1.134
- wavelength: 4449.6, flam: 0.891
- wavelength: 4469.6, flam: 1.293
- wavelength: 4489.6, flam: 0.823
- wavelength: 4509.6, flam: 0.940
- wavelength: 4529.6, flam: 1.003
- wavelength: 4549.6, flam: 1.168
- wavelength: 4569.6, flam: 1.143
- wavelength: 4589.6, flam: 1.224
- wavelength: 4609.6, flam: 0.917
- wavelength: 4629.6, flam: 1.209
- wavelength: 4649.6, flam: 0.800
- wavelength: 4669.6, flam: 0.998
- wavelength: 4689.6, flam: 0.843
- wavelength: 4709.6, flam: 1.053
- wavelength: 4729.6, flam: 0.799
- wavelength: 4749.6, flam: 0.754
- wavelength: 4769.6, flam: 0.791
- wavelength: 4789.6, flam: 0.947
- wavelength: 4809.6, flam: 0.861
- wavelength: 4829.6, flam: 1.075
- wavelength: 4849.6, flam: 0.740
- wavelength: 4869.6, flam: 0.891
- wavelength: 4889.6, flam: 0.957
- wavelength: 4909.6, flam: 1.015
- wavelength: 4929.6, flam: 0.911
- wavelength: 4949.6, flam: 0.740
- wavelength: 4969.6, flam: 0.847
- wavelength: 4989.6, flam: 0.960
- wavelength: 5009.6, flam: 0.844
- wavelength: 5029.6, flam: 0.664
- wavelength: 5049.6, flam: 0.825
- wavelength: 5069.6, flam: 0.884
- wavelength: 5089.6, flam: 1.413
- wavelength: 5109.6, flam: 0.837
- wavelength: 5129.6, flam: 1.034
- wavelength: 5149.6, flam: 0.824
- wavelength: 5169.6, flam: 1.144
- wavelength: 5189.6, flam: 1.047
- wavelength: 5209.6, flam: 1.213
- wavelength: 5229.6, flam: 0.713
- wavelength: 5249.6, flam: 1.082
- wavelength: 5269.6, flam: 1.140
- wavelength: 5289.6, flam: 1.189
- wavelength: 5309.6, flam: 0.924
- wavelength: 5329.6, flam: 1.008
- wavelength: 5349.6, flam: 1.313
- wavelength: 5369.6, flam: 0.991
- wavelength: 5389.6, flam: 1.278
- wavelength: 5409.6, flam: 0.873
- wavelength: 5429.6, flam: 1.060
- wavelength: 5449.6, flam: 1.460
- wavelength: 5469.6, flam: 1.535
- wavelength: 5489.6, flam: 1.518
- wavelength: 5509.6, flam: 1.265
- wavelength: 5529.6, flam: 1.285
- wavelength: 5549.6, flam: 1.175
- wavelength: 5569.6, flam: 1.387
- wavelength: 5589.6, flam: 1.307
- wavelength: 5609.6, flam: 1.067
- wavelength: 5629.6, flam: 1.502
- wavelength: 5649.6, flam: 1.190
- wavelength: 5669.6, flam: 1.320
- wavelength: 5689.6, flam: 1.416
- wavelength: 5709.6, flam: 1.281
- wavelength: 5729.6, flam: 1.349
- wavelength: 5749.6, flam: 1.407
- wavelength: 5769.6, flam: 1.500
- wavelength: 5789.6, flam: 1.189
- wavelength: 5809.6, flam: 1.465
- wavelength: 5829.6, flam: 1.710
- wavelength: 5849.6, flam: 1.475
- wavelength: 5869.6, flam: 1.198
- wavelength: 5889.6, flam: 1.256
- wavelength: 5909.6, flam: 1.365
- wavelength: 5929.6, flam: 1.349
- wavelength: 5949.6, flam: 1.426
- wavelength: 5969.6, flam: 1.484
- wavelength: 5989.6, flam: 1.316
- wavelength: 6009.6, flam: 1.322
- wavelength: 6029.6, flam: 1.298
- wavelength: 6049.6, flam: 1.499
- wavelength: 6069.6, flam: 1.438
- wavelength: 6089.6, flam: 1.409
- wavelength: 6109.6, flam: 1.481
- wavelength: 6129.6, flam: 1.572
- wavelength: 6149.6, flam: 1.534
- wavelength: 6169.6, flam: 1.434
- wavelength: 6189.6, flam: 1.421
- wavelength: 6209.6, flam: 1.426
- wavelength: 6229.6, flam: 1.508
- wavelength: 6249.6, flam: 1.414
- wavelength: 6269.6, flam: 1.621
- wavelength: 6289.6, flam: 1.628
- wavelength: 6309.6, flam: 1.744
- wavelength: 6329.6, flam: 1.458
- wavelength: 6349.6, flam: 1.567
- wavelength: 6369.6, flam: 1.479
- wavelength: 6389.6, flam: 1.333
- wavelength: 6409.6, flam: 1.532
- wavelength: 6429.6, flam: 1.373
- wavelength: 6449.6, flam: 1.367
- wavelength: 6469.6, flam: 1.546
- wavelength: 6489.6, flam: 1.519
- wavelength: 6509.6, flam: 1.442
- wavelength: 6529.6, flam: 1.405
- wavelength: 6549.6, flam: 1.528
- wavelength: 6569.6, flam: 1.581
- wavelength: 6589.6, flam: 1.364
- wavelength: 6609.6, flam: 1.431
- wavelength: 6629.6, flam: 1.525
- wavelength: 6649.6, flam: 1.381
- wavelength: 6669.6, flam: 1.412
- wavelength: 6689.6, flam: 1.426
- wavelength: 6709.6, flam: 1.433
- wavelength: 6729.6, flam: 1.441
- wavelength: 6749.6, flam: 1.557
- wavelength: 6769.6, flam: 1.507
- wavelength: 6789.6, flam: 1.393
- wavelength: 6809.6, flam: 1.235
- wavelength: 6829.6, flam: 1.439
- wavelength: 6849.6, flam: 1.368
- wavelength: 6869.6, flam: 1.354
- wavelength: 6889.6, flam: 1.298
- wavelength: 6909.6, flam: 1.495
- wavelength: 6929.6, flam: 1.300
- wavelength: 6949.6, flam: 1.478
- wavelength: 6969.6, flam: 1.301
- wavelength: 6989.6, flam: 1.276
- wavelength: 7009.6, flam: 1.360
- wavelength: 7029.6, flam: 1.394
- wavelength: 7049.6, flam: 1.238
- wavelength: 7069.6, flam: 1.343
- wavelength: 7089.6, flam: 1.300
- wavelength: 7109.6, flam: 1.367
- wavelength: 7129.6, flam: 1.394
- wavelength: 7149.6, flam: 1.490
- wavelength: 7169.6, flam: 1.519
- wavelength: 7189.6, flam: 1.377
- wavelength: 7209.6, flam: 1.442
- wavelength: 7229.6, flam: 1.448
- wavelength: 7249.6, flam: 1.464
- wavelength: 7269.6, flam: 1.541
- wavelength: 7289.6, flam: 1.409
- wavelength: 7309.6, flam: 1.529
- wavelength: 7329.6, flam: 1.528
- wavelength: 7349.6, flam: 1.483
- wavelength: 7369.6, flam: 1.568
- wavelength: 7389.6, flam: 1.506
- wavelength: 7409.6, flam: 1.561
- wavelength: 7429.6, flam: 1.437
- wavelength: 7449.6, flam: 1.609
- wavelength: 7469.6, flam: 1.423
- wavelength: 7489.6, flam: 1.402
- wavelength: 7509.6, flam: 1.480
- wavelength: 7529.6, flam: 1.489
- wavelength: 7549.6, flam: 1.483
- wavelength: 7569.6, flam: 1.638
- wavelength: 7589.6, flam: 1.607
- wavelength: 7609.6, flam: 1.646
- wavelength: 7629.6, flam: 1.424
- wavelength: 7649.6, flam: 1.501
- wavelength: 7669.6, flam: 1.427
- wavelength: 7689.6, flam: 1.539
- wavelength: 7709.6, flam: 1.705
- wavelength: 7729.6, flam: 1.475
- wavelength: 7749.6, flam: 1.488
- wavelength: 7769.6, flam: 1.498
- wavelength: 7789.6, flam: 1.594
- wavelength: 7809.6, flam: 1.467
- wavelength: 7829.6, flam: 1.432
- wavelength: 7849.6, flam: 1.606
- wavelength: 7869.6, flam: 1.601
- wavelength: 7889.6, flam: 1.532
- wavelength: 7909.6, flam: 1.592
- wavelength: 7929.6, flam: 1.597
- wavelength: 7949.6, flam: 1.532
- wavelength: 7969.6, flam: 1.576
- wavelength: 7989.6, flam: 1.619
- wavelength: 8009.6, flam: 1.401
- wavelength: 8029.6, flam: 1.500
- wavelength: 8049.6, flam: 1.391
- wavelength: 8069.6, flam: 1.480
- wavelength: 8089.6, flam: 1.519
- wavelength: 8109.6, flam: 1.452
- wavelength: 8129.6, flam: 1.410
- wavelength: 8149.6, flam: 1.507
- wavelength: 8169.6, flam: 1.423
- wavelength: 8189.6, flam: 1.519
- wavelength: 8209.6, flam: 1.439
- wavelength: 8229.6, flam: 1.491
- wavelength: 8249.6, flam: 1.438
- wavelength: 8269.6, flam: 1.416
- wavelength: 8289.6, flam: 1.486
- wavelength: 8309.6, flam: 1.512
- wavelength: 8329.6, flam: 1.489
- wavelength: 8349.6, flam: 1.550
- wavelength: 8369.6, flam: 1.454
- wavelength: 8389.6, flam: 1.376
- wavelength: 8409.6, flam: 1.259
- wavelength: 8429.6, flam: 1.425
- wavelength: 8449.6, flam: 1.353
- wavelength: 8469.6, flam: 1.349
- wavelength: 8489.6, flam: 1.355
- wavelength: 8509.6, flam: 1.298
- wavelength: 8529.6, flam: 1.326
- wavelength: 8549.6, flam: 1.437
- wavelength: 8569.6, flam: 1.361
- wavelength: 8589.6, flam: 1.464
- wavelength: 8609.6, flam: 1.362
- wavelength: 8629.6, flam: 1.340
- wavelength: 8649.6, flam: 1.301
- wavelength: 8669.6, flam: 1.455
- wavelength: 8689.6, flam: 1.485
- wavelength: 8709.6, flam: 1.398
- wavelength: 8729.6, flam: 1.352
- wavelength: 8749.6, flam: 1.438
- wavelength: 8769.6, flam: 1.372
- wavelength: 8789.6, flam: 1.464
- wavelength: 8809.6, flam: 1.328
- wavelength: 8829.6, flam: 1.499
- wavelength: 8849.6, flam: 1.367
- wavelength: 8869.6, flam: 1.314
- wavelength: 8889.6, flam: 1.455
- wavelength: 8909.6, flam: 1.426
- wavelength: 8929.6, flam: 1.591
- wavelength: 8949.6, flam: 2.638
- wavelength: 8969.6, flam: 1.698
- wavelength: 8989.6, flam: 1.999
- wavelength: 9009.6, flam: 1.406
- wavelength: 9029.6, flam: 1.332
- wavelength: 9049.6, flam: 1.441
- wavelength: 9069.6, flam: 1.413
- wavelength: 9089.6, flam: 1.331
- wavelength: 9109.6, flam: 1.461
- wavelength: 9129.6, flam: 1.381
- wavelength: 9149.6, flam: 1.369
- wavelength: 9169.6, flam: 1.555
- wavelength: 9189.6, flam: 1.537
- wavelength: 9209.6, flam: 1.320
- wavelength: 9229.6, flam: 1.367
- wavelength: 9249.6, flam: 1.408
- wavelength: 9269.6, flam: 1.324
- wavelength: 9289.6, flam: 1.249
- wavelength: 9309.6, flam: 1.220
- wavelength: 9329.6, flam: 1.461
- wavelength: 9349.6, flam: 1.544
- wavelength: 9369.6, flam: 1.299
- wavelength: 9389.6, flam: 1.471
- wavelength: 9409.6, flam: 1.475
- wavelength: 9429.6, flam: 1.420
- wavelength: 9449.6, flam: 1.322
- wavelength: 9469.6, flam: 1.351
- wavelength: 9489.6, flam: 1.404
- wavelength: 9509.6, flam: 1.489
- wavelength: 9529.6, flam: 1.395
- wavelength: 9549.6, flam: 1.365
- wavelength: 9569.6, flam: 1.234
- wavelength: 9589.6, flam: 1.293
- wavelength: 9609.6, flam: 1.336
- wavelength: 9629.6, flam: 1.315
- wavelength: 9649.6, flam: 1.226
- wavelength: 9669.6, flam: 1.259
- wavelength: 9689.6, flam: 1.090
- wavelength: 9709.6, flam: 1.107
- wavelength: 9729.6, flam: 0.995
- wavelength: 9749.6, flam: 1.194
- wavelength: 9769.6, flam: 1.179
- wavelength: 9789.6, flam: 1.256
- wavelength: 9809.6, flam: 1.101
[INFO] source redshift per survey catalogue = 0.364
